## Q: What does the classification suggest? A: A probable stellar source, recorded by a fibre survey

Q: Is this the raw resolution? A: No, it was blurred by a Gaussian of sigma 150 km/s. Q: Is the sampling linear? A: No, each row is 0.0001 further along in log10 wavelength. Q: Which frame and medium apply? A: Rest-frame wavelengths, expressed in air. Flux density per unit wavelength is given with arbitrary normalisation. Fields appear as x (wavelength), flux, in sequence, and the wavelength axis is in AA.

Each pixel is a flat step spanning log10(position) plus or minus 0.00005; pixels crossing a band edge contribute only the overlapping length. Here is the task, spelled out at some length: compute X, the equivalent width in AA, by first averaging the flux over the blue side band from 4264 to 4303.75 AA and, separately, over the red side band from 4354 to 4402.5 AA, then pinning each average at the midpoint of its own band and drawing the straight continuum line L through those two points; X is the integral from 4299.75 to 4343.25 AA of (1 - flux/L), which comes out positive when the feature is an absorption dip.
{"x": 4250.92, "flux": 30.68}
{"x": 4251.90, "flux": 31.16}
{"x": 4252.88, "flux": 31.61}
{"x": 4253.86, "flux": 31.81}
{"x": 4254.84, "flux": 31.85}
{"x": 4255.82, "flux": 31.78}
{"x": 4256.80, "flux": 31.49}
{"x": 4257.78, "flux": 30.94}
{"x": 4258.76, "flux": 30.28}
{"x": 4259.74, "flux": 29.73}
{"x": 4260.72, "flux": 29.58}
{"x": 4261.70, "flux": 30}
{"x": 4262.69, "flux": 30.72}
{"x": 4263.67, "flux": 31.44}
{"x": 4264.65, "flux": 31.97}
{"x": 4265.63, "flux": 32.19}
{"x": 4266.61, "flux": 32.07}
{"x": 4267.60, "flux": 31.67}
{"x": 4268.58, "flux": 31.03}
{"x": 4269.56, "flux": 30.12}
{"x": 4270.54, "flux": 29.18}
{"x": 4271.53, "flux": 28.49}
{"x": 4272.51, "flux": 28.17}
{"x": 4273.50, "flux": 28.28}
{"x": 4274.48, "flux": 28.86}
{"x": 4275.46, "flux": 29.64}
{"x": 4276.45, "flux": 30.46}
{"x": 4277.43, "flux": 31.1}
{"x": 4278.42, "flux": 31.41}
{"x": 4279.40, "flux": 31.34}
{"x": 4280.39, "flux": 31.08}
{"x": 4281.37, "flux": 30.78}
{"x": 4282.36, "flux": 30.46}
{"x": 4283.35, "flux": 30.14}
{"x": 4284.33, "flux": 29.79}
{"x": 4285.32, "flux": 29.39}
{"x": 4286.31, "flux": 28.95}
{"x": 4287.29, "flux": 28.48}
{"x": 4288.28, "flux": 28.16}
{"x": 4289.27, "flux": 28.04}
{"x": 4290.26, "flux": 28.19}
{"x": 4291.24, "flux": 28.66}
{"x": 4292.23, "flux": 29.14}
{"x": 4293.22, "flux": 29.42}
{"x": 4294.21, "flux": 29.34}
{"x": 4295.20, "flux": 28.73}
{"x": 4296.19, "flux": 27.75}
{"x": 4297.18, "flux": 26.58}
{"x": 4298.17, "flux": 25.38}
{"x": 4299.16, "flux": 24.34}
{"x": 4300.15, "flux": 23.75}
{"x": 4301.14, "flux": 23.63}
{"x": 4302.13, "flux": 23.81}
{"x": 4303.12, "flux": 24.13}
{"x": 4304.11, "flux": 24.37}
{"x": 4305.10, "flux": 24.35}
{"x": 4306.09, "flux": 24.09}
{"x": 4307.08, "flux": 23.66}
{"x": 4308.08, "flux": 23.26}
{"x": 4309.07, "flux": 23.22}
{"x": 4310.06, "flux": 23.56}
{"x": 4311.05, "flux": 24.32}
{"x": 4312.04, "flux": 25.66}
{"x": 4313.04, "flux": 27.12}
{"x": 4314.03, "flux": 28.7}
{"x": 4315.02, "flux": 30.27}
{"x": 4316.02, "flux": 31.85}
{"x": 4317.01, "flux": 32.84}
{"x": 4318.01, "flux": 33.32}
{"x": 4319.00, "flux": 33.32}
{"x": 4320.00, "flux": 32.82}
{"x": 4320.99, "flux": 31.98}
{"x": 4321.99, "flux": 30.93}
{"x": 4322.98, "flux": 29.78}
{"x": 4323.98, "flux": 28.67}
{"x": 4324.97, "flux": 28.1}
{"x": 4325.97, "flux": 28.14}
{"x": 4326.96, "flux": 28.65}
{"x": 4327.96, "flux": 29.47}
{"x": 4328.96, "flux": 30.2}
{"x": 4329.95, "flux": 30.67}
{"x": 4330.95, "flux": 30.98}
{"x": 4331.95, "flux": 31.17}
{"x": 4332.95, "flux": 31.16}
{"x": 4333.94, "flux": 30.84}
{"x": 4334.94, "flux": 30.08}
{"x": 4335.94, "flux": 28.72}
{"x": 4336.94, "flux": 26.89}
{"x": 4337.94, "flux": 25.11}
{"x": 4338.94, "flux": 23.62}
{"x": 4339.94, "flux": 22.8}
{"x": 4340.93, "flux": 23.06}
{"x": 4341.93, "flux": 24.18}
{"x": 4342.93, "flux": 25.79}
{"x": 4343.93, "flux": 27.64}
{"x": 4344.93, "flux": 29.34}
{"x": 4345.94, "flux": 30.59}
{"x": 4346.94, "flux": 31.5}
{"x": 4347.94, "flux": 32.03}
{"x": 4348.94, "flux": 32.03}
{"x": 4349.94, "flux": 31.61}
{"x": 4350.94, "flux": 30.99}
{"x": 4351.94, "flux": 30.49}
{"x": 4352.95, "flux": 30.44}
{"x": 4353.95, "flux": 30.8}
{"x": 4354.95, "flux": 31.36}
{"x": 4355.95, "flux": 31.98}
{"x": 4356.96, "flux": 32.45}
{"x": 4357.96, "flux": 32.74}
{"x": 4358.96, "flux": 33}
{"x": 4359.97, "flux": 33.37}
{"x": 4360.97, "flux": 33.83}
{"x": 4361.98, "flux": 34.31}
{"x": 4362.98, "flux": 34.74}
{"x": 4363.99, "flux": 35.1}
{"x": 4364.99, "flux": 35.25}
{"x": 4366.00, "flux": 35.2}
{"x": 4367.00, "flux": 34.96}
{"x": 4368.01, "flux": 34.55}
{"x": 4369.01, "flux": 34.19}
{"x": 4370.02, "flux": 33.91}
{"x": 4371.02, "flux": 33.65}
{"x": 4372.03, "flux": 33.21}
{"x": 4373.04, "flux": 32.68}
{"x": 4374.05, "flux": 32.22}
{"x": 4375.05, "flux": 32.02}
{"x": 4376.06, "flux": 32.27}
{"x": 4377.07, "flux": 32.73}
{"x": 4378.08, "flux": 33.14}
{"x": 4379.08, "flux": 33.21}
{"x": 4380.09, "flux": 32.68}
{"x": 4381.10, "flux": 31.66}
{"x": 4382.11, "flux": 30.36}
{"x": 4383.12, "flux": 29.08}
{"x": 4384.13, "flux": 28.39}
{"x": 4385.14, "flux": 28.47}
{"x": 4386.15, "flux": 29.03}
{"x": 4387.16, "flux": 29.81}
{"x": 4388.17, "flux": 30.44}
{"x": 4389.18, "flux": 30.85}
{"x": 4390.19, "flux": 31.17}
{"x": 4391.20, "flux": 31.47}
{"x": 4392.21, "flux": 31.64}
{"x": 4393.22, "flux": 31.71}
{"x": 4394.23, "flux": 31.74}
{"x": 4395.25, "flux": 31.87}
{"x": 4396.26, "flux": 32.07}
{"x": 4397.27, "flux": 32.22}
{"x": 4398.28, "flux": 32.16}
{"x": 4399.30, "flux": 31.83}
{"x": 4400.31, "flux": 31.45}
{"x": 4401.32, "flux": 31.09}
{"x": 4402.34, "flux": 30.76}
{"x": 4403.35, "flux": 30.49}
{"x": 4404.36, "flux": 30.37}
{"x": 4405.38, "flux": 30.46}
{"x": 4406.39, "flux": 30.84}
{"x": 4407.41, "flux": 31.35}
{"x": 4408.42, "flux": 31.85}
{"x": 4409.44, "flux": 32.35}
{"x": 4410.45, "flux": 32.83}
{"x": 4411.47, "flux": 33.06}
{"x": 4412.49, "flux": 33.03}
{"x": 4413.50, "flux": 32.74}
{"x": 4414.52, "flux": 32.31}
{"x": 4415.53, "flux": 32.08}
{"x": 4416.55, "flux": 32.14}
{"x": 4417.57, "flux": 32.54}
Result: 3.8 AA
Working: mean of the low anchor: 28.8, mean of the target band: 27.6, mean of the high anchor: 32.2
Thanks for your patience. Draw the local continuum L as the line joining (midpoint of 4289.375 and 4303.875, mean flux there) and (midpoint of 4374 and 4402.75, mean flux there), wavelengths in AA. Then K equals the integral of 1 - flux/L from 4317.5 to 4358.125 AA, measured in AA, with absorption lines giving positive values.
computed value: -1.3 AA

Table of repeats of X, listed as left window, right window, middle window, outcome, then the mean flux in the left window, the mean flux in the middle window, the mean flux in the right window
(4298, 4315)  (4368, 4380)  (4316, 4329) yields -1.97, 24.7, 30.7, 33.1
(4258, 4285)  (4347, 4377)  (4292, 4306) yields 2.34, 30.4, 25.9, 32.9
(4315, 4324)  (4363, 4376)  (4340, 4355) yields 1.71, 31.8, 29.2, 33.9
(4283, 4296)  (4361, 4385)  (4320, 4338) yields 0.64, 28.9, 29.7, 33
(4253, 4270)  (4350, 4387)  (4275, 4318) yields 5.20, 31.1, 27.7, 32.4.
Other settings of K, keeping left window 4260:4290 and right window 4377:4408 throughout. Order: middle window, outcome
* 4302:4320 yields 2.0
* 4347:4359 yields -0.3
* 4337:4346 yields 1.5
